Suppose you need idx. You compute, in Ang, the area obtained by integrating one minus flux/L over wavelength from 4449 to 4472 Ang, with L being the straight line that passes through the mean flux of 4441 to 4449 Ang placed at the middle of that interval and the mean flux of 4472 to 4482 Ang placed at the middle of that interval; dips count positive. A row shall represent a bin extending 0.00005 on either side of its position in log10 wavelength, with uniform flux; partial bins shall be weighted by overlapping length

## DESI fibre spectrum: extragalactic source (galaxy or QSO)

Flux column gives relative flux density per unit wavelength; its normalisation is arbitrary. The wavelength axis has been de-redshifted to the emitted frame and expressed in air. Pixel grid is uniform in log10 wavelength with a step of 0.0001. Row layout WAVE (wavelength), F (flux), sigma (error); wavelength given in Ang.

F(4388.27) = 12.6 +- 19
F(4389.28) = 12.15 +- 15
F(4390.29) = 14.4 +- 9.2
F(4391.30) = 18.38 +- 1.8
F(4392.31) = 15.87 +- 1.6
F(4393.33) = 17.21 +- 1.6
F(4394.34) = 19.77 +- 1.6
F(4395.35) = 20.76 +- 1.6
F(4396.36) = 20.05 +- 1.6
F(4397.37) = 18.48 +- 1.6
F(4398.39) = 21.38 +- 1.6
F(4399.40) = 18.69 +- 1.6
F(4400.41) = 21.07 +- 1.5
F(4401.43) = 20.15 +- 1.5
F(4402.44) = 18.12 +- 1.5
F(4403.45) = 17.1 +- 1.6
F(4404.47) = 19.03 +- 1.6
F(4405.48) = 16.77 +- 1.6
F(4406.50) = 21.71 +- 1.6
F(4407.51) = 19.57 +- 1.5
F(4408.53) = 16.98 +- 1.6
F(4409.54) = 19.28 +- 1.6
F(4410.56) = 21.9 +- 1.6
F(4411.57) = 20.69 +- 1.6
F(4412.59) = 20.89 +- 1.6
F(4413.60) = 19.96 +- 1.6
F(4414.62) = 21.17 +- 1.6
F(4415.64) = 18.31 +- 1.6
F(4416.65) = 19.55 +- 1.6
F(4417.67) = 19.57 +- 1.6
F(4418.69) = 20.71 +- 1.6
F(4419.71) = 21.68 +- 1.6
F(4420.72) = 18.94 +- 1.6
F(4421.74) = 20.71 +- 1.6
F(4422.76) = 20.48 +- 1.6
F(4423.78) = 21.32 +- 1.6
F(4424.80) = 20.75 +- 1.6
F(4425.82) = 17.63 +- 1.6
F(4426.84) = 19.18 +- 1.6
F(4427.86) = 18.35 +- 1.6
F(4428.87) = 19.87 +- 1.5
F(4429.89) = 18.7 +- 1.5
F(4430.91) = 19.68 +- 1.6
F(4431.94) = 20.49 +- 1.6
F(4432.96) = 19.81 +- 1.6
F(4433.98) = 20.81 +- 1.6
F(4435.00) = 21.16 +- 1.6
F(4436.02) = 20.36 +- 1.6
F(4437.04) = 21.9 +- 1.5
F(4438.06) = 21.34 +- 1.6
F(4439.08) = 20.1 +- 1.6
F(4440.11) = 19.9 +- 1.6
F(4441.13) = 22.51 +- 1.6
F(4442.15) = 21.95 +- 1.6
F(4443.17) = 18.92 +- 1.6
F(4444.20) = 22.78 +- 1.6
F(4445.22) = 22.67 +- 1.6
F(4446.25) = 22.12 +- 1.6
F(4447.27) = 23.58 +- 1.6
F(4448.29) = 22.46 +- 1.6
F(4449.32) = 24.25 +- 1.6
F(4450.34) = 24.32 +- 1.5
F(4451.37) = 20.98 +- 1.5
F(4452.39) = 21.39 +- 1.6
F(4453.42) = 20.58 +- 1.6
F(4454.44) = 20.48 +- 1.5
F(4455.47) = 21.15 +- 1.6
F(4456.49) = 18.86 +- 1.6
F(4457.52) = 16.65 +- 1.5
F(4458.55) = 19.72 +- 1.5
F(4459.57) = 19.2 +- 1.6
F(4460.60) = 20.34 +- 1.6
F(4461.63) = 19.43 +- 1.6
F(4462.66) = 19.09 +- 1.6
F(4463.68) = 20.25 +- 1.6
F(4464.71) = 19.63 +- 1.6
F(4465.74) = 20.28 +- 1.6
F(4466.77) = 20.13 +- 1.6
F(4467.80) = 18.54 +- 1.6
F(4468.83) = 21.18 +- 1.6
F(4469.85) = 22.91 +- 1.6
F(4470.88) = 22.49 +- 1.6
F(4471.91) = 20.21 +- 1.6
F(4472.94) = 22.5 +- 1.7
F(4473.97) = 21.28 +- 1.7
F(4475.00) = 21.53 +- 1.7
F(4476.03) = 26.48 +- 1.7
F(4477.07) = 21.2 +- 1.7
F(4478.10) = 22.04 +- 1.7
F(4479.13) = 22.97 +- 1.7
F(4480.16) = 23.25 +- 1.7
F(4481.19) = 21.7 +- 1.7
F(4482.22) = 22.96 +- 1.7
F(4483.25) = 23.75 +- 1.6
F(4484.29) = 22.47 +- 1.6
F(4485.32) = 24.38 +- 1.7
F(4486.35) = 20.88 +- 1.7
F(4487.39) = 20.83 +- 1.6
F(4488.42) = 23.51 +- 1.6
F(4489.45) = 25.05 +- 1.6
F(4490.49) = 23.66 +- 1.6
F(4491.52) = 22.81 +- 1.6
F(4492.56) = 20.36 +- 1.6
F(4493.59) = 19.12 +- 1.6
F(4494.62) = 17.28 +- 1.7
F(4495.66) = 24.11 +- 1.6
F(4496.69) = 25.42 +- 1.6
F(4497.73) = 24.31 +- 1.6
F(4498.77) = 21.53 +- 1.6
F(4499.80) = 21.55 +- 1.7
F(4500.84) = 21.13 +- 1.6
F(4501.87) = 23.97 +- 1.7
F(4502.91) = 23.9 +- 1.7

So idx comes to 1.9 Ang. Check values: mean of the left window 22.2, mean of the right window 22.5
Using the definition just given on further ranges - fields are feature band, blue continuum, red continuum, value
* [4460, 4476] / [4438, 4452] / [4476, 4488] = 1.11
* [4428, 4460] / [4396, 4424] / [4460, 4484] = -0.30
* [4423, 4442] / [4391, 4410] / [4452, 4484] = -0.28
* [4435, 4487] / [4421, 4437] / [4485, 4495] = -1.13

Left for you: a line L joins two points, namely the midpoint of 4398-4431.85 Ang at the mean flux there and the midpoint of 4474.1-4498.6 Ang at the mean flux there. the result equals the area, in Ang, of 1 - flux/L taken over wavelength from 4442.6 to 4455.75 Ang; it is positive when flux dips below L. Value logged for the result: -0.6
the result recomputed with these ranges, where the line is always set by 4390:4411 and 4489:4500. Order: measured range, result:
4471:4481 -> -0.3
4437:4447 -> -0.5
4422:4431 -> 0.1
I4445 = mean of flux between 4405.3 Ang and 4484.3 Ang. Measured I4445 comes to 20.8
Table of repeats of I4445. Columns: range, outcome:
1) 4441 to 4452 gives 22.4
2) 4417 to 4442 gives 20.3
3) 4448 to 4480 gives 21.1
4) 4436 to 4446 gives 21.3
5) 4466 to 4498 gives 22.2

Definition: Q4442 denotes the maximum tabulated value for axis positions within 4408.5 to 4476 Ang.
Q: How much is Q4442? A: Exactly 24.32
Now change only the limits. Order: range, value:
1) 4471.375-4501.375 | 26.48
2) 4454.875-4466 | 21.15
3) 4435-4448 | 23.58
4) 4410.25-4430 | 21.9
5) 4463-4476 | 22.91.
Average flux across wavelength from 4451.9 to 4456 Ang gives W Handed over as 20.9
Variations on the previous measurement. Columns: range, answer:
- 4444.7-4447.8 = 22.8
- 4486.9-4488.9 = 22.2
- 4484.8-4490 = 22.9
